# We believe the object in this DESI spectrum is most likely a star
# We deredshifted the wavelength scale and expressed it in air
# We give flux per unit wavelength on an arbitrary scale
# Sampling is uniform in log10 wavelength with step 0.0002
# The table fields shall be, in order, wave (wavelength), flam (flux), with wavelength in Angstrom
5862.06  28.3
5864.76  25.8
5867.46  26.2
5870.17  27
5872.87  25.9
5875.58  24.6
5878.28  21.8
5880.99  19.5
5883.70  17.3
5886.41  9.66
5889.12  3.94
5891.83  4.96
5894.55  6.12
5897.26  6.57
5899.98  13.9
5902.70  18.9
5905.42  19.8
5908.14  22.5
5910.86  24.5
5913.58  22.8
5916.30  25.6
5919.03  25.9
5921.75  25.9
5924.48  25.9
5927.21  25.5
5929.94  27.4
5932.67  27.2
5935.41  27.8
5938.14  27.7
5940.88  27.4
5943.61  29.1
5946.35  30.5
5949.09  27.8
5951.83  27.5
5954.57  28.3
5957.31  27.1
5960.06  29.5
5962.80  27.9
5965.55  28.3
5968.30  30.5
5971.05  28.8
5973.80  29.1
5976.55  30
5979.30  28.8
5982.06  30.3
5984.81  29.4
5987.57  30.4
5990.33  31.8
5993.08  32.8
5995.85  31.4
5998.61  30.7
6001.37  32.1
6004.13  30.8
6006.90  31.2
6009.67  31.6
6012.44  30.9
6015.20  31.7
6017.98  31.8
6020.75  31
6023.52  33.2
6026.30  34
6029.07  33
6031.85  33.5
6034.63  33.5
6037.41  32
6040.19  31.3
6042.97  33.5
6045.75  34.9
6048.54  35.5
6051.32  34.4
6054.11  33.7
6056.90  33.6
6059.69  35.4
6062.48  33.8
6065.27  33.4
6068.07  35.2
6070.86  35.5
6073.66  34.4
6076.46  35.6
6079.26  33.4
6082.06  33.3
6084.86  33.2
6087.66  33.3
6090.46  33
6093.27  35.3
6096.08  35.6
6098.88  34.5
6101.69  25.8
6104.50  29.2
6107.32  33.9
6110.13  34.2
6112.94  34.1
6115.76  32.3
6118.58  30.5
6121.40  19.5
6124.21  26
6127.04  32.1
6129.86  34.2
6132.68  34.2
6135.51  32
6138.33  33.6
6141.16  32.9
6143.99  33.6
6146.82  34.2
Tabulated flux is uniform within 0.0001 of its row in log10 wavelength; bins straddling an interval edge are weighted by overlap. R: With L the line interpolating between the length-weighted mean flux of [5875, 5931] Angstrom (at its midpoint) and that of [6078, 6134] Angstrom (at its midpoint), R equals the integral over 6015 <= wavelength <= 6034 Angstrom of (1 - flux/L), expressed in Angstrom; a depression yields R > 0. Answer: -4.4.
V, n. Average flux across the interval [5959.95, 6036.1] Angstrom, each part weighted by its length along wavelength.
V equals 31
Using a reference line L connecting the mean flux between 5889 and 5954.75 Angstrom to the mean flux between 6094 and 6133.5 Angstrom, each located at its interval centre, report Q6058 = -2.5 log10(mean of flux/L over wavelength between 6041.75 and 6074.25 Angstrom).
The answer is -0.20 mag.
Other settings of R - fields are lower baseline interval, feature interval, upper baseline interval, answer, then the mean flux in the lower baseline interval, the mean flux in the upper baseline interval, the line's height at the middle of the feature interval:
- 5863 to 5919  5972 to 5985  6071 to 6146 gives -2.89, 18.6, 32.4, 24.1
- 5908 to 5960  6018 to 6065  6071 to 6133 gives -4.98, 26.8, 32.2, 30.3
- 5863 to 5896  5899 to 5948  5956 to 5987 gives -3.55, 17.8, 29.1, 23.2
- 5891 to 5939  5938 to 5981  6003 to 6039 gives -4.92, 21.2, 32.2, 25.8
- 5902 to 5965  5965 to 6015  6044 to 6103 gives -1.99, 26.3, 34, 29.4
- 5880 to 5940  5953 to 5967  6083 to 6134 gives -3.44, 19.6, 31.7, 22.7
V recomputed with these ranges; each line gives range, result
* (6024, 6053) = 33.6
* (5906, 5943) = 25.8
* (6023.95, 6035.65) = 33.5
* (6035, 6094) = 34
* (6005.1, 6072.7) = 33.2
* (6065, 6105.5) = 33.4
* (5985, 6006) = 31.3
